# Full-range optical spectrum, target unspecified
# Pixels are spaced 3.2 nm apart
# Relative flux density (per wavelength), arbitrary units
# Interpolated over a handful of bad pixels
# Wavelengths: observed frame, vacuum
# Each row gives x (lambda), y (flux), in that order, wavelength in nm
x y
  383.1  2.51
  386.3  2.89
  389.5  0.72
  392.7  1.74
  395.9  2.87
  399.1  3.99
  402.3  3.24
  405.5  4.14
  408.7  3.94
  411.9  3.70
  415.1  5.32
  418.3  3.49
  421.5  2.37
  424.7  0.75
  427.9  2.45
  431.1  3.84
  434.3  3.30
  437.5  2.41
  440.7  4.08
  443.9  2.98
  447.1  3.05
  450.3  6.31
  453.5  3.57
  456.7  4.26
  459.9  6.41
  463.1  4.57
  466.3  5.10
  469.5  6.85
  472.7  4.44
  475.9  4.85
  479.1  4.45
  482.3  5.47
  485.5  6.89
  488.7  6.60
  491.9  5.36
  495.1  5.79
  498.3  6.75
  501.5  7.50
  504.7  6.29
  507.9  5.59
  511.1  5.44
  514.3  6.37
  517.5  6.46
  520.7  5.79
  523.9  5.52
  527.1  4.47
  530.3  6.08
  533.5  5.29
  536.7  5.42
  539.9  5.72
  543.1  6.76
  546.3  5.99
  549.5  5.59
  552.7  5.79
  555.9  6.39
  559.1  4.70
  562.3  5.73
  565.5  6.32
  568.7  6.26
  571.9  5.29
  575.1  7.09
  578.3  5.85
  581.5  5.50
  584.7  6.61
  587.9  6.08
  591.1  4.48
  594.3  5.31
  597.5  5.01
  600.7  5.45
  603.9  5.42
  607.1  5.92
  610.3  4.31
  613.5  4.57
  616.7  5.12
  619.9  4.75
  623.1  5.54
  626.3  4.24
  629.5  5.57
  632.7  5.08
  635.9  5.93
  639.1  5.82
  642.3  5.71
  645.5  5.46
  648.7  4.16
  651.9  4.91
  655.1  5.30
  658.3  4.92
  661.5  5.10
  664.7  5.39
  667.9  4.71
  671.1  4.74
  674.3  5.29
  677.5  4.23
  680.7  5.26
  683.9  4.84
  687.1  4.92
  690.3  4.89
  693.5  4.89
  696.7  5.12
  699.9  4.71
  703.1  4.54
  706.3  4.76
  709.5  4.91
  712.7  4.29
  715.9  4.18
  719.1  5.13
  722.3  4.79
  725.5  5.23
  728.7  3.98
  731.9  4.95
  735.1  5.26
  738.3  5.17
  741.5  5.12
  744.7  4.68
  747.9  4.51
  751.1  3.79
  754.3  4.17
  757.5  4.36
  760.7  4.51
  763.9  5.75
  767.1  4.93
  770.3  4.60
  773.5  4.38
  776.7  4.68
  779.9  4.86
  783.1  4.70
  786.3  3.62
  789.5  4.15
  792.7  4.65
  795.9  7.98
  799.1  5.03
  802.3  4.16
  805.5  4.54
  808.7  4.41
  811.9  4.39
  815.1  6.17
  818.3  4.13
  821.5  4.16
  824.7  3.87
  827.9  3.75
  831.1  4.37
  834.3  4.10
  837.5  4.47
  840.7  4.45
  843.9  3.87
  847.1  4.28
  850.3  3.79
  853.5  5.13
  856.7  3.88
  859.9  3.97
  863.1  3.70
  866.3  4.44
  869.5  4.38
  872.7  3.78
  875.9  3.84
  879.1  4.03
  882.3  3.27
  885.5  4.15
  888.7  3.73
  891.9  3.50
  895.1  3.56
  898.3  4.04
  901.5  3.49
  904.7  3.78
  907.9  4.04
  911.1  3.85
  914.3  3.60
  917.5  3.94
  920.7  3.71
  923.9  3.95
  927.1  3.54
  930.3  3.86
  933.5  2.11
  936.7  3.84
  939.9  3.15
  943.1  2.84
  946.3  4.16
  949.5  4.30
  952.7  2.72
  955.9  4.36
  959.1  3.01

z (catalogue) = 0.21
